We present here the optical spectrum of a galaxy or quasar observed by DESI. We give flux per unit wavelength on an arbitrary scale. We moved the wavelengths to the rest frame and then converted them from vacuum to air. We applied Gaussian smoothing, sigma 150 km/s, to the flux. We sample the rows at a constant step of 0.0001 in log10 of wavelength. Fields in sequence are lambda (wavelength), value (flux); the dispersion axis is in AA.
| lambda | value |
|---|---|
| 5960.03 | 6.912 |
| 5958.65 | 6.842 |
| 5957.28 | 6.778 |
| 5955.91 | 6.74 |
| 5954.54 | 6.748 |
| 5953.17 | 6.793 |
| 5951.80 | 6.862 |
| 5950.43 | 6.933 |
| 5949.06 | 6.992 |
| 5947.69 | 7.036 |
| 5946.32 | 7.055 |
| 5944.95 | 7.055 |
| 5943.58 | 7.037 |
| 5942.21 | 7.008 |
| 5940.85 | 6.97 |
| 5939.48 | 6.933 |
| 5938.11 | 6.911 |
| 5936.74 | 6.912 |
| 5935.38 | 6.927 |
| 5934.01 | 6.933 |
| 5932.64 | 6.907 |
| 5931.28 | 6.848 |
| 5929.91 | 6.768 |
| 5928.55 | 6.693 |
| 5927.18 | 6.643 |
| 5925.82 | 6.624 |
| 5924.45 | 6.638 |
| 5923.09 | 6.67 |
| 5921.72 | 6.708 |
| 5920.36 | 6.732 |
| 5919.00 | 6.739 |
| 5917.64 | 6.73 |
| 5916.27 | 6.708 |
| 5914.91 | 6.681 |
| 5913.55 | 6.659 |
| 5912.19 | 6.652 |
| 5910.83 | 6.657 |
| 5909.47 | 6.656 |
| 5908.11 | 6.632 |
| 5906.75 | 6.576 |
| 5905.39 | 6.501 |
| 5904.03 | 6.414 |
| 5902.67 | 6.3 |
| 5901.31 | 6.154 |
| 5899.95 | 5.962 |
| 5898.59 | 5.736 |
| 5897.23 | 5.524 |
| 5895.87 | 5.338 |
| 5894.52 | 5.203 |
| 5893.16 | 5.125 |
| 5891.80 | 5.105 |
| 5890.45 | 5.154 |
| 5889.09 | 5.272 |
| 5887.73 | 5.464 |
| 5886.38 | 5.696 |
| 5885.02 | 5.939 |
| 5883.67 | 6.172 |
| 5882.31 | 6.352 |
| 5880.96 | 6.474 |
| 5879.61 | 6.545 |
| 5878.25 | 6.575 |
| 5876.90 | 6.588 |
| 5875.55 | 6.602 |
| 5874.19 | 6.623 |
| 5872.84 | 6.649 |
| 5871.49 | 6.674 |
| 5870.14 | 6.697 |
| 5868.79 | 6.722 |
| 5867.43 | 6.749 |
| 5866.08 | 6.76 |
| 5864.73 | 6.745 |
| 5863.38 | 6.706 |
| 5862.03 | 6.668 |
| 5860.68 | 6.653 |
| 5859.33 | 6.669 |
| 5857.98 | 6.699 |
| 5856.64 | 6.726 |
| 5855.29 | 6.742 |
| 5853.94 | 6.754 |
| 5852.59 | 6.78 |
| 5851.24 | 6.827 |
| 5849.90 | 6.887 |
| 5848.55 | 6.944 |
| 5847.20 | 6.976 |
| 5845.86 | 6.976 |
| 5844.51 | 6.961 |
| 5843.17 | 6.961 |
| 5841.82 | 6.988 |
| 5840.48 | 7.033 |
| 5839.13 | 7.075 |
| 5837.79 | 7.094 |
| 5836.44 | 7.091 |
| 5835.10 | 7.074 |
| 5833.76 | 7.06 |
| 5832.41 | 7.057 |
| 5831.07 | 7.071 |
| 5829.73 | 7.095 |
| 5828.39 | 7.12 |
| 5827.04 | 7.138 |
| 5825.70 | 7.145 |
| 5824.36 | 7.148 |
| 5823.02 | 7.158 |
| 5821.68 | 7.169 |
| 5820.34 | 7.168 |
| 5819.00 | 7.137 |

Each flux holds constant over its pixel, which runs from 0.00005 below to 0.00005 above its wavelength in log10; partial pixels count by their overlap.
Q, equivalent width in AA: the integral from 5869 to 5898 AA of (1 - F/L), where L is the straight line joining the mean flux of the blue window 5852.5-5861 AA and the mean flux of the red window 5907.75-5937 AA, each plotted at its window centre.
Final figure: 3.1 AA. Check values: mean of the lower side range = 6.72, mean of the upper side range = 6.73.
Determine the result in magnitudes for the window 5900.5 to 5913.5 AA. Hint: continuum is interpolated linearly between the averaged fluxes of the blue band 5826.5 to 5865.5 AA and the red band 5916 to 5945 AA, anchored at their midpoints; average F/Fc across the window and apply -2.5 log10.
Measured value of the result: 0.05 mag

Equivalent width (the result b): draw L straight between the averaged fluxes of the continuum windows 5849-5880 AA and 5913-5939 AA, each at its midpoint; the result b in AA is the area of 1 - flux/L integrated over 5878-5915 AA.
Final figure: 3.8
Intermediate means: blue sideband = 6.7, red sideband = 6.76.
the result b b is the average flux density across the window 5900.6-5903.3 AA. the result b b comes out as 6.22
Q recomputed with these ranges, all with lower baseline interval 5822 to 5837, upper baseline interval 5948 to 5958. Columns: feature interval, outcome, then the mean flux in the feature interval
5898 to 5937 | 1.7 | 6.61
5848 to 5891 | 3.3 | 6.49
